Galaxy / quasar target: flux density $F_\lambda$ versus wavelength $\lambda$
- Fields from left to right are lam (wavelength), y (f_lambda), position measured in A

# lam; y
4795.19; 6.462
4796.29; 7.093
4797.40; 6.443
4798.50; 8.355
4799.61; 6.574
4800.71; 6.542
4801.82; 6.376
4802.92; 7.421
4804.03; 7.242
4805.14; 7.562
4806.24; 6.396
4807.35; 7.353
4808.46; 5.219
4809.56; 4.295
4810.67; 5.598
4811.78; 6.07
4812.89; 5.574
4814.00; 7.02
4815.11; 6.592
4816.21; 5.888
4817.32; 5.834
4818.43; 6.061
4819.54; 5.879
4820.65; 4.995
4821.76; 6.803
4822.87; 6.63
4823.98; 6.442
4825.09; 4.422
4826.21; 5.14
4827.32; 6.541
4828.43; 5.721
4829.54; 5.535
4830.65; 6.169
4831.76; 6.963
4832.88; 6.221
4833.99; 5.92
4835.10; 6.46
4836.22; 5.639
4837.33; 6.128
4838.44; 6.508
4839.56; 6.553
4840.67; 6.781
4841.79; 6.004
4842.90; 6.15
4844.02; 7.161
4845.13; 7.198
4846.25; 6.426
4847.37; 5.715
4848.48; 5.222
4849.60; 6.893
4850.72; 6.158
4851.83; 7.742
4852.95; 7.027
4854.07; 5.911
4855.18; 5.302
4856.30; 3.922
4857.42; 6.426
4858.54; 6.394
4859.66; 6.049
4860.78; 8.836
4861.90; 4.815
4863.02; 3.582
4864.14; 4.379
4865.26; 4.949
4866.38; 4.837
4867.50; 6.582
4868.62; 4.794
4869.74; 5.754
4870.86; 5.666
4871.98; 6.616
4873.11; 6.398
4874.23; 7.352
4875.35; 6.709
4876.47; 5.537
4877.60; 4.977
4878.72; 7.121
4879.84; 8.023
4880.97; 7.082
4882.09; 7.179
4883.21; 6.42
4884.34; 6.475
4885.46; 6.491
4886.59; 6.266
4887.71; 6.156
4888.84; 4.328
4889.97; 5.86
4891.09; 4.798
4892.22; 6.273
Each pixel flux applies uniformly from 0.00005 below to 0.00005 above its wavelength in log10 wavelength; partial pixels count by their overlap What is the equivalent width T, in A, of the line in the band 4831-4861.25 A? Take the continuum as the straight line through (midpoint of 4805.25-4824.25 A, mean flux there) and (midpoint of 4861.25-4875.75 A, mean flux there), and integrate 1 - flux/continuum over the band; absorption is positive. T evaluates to -2.97 A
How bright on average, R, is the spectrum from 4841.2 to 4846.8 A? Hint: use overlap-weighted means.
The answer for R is 6.58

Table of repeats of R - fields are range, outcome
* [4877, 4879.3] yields 6.06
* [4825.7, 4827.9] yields 5.86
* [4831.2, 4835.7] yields 6.38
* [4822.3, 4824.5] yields 6.54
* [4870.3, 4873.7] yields 6.23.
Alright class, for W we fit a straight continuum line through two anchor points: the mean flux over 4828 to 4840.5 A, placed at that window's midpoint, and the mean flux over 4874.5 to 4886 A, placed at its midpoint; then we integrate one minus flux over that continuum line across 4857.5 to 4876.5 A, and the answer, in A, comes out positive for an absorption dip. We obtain 1.9 A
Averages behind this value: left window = 6.19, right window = 6.62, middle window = 5.86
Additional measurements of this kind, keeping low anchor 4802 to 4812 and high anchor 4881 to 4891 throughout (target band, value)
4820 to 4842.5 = 0.8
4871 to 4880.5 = -0.6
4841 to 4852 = -0.3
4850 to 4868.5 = 1.3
